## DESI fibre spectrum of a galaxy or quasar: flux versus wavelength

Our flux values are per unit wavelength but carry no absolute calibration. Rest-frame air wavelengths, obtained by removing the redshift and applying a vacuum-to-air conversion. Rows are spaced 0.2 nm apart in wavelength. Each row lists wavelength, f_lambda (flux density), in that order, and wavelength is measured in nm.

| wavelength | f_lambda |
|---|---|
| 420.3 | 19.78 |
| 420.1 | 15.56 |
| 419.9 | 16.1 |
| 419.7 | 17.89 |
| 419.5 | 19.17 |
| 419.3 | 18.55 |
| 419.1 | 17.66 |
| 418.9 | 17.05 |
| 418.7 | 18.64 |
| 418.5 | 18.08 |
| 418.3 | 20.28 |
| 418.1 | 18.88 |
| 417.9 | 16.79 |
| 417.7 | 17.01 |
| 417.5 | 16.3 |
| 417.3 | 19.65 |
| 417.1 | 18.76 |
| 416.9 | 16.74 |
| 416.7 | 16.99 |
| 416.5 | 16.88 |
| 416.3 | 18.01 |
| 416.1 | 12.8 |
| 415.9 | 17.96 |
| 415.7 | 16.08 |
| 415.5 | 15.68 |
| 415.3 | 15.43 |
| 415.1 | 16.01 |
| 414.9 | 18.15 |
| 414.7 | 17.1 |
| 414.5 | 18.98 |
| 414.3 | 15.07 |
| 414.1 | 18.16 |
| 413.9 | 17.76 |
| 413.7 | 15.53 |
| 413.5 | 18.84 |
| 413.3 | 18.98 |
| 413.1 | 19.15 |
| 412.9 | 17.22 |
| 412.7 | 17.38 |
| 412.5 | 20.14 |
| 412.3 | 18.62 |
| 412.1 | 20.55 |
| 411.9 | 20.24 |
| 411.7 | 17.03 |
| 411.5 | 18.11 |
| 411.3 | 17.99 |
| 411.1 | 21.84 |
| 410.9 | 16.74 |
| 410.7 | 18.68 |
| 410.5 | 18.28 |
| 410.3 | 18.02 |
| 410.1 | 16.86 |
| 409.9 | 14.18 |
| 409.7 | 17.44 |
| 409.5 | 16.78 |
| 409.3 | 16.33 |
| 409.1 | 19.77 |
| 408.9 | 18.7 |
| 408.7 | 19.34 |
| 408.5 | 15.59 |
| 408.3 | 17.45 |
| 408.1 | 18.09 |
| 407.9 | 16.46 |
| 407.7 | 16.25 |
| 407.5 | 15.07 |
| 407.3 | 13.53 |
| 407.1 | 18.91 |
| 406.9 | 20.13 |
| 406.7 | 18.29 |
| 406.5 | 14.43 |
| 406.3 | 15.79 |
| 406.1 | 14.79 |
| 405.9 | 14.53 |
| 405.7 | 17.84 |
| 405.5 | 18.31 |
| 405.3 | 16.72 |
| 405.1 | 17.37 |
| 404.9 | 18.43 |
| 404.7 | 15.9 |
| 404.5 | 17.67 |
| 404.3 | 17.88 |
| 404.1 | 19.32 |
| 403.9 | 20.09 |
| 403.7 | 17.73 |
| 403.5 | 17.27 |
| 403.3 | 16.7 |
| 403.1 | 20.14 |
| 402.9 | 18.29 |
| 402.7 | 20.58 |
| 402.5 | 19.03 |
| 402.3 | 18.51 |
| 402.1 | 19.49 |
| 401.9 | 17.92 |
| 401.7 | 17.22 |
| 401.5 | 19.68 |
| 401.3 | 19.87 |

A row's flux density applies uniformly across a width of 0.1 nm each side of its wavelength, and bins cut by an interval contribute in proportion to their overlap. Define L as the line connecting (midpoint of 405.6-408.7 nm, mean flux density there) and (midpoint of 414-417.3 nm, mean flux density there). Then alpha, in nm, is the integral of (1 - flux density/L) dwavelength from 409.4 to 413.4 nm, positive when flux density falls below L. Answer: -0.35 nm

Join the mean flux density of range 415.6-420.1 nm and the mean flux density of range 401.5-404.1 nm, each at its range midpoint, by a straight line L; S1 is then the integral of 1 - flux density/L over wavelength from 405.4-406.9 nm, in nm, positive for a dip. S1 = 0.15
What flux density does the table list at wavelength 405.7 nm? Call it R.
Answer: 17.84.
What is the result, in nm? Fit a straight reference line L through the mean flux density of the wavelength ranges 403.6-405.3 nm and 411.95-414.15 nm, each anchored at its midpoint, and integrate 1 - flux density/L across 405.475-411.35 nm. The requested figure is 0.32 nm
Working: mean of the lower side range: 18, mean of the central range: 17.2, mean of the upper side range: 18.4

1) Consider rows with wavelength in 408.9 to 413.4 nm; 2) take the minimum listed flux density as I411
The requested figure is 14.18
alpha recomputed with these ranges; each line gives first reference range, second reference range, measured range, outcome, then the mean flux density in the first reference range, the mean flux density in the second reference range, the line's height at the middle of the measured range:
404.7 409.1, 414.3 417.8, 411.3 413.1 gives -0.181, 17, 16.9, 16.9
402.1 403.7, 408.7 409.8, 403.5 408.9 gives 0.325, 18.6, 17.9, 18.3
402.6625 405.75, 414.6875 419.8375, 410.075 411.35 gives -0.050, 18.1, 17.4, 17.7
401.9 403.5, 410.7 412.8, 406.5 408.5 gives 0.203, 18.8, 18.9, 18.8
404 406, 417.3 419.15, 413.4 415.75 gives 0.117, 17.4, 18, 17.8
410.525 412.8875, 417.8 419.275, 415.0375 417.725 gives 0.241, 18.8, 18.2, 18.4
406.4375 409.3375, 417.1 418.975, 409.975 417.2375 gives 0.025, 17.3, 18.1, 17.8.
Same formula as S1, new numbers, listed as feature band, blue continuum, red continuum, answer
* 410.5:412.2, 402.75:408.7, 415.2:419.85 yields -0.148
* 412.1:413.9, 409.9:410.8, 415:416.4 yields -0.167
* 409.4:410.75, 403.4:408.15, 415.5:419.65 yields 0.012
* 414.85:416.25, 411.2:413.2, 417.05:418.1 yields 0.161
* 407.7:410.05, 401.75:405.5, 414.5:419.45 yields 0.089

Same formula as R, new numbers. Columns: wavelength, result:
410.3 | 18.02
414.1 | 18.16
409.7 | 17.44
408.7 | 19.34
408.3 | 17.45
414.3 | 15.07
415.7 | 16.08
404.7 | 15.9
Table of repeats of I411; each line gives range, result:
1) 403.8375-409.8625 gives 13.53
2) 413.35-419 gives 12.8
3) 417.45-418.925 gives 16.3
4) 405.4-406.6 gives 14.43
